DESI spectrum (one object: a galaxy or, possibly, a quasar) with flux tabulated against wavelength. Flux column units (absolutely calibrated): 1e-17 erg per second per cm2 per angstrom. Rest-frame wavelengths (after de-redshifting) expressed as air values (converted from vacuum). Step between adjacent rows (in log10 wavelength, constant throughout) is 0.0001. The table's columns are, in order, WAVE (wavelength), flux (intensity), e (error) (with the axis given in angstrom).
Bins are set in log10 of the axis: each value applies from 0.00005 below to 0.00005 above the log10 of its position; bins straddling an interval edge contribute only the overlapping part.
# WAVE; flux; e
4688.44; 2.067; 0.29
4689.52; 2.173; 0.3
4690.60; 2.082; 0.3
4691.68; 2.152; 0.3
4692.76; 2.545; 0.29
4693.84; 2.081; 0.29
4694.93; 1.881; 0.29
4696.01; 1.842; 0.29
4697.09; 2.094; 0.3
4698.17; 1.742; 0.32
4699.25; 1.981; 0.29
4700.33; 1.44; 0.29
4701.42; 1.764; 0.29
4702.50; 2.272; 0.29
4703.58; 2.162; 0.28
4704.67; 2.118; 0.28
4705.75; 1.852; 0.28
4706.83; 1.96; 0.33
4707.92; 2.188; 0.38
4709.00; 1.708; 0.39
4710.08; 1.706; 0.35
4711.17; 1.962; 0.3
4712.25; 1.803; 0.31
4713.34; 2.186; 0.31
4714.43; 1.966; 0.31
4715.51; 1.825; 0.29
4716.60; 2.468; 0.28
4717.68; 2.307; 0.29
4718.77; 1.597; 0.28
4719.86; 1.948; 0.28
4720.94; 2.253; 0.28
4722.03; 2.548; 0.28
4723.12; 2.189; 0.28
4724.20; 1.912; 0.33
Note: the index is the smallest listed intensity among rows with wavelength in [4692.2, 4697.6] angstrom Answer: 1.842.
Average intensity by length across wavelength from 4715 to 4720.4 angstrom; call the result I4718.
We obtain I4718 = 2.03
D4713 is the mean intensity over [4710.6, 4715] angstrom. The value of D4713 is 1.97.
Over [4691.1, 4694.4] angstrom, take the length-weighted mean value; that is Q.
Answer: 2.25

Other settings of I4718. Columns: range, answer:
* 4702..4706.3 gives 2.1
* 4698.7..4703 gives 1.86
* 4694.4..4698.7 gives 1.89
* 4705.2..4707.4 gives 1.91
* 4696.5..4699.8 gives 1.94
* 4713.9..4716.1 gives 1.91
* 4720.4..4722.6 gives 2.4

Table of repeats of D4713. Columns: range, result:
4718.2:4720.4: 1.78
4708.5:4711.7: 1.79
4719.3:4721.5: 2.1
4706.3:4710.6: 1.89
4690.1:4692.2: 2.12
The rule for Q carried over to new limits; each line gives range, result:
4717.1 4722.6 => 2.13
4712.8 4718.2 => 2.15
